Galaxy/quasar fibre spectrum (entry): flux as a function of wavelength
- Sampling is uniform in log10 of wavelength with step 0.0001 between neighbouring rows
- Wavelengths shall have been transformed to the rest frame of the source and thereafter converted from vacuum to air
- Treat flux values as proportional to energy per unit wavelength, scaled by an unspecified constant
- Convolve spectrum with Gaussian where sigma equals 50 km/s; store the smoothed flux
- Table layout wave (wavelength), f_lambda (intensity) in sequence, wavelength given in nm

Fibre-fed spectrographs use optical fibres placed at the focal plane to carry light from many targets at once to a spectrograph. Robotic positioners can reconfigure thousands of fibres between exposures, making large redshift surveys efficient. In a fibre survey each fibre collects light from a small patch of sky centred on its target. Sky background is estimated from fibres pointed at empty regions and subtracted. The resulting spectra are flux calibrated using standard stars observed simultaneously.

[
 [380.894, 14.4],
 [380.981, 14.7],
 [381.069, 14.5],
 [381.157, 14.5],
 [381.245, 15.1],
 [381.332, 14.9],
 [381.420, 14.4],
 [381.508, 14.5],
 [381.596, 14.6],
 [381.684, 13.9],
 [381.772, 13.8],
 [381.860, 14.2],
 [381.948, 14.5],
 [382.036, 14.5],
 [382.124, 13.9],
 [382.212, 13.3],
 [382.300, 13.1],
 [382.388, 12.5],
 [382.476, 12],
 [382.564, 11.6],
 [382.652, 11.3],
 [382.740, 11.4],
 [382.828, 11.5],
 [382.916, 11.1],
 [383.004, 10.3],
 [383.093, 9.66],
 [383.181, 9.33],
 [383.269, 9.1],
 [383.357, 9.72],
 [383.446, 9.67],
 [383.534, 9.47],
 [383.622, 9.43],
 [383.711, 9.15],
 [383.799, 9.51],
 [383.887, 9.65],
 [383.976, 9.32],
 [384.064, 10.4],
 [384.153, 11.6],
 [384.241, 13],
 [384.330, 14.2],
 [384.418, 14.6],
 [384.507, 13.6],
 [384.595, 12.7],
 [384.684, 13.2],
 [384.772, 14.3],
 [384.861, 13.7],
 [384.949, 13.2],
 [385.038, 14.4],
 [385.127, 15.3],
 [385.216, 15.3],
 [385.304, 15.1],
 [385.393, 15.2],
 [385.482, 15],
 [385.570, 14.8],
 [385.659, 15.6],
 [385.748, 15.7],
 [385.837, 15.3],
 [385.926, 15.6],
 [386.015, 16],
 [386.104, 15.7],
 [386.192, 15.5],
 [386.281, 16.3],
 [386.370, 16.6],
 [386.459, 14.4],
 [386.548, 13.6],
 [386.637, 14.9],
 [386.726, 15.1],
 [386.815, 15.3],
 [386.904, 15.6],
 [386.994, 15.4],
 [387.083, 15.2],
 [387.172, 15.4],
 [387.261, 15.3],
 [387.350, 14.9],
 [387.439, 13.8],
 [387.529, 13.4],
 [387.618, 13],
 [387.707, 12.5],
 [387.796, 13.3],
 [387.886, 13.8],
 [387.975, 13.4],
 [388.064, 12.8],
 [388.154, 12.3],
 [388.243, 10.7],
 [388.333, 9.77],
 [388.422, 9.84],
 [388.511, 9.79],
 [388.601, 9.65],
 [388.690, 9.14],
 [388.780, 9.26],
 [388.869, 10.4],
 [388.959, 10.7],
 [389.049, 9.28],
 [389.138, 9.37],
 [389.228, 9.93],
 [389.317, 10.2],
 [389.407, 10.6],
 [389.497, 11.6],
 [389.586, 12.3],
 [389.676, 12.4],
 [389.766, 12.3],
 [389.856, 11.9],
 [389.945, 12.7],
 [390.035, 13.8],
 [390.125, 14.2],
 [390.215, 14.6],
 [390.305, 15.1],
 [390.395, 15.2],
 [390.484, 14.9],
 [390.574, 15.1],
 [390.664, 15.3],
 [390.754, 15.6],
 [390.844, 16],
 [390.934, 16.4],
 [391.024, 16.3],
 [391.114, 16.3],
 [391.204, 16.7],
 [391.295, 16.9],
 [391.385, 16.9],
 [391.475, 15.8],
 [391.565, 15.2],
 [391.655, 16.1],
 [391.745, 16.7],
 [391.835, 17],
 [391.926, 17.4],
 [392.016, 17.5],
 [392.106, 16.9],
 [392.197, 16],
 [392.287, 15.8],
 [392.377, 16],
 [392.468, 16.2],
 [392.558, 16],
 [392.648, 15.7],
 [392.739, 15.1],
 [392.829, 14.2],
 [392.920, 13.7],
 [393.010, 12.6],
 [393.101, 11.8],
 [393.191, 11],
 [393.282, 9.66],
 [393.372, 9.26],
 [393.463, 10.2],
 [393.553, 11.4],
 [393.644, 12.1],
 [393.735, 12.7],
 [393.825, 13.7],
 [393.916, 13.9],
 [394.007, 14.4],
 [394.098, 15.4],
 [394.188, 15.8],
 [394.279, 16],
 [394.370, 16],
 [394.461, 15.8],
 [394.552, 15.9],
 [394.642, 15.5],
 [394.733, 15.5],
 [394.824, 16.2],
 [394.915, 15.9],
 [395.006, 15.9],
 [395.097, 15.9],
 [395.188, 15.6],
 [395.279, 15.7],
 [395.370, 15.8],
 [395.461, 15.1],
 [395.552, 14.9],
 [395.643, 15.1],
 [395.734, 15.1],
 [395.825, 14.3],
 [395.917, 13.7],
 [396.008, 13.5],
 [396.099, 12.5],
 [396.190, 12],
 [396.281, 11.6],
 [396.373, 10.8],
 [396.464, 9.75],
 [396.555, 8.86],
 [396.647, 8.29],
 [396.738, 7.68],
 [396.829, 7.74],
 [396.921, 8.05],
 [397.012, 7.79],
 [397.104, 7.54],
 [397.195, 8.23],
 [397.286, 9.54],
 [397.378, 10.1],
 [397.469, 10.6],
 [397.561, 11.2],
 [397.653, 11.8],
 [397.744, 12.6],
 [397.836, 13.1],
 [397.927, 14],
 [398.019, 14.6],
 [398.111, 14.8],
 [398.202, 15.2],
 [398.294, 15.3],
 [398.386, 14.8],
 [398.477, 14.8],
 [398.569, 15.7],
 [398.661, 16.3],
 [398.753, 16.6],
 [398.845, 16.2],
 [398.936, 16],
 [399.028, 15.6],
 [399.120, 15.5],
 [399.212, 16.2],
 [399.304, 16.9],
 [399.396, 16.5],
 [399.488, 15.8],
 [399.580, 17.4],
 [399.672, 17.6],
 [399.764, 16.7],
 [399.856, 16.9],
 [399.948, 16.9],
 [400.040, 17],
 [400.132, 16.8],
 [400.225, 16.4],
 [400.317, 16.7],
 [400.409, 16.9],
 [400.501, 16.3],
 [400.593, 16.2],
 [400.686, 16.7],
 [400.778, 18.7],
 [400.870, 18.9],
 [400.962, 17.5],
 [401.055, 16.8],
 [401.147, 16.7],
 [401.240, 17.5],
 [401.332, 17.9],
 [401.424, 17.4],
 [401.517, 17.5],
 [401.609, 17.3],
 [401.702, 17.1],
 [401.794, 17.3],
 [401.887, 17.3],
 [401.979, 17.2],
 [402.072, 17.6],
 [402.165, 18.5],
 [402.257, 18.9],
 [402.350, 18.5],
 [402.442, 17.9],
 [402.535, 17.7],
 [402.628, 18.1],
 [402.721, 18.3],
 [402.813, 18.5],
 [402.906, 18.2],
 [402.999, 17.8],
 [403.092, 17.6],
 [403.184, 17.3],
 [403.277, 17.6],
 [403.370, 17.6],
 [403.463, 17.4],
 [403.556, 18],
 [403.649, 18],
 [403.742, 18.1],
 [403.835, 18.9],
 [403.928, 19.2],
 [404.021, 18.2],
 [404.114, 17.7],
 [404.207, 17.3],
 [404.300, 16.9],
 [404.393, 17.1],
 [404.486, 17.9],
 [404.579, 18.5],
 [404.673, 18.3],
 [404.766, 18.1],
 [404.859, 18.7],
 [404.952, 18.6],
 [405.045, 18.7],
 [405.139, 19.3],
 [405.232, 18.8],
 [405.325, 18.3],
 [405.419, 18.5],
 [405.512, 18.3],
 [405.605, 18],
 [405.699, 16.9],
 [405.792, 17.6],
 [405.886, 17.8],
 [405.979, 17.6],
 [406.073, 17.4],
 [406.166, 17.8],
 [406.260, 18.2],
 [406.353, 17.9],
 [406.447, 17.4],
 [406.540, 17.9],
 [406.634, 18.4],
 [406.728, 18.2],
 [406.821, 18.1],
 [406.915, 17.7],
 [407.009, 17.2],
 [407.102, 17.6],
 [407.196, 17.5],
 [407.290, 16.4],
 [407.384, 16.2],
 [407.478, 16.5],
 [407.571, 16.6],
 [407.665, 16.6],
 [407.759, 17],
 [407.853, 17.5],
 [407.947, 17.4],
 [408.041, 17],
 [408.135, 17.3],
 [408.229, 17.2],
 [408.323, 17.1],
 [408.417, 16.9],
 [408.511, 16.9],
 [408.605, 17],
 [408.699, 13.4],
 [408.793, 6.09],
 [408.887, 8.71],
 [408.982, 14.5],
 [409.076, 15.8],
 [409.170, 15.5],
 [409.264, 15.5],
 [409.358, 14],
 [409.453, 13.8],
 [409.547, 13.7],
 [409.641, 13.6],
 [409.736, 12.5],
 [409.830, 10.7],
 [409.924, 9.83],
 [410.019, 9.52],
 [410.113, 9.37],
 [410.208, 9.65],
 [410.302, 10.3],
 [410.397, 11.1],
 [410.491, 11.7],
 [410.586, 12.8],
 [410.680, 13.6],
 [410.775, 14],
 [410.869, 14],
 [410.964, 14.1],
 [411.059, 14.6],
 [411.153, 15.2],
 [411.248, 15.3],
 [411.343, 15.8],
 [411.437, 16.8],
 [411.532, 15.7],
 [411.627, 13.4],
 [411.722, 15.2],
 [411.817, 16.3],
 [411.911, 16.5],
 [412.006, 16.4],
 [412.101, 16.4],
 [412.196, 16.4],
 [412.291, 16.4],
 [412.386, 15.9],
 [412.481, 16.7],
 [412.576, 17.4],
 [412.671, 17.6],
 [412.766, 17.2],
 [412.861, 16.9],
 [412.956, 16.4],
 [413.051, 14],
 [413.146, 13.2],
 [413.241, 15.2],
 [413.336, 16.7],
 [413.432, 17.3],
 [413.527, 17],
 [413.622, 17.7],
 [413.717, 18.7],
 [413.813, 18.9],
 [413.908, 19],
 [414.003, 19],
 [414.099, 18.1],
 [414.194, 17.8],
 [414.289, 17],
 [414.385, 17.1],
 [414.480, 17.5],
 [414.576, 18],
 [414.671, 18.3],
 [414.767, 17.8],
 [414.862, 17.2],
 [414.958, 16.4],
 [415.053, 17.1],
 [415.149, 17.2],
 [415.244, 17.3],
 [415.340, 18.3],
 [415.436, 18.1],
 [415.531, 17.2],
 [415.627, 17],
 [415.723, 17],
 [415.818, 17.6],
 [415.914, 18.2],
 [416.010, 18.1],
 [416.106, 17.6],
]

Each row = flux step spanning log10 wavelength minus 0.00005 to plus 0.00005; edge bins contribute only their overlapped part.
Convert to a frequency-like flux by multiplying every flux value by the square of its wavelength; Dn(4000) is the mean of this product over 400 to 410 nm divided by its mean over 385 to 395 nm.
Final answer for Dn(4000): 1.30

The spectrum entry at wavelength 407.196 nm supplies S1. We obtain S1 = 17.5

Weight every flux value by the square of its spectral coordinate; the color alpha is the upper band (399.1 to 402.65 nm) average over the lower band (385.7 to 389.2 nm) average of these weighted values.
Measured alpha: 1.39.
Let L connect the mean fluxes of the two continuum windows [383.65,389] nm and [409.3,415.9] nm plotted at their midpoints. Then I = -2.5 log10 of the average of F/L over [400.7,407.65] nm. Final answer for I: -0.20 mag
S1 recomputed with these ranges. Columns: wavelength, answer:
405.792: 17.6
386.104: 15.7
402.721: 18.3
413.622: 17.7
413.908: 19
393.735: 12.7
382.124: 13.9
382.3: 13.1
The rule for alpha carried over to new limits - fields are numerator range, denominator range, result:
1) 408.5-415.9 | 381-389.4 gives 1.37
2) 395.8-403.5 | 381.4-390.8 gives 1.26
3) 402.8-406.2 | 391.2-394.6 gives 1.30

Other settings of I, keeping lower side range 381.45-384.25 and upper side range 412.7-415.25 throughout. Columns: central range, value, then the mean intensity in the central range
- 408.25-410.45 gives 0.26 mag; 12.9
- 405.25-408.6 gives -0.10 mag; 17.5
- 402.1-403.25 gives -0.19 mag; 18.1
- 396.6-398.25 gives 0.31 mag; 10.7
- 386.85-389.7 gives 0.04 mag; 12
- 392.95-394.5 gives 0.04 mag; 13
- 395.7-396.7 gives 0.19 mag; 11.8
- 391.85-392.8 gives -0.22 mag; 16.2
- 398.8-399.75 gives -0.13 mag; 16.4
